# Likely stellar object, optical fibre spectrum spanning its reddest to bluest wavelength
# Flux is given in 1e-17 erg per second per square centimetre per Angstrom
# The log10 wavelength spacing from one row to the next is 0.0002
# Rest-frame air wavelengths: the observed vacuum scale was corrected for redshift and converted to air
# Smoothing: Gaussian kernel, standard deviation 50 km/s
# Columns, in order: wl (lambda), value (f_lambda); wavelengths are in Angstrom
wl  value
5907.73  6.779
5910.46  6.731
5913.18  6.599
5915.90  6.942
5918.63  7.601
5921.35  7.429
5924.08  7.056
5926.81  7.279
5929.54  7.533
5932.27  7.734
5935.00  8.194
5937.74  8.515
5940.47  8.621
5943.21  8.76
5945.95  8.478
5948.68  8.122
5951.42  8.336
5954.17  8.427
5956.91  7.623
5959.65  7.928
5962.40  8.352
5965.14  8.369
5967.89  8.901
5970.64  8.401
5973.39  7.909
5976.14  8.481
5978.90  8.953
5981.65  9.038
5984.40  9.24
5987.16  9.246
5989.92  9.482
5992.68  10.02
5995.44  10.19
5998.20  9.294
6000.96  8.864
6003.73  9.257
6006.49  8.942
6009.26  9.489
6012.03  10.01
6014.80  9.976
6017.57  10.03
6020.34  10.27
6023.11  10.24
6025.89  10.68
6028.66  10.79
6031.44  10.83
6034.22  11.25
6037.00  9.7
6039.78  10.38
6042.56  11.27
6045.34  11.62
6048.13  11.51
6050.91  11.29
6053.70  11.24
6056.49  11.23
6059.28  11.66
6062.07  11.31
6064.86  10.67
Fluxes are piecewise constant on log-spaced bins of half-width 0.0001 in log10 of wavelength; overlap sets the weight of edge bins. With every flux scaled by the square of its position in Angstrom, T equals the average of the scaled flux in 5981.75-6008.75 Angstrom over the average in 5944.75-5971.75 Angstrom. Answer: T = 1.14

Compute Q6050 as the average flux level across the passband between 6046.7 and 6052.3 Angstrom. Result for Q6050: 11.4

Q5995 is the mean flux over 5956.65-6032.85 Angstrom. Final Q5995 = 9.34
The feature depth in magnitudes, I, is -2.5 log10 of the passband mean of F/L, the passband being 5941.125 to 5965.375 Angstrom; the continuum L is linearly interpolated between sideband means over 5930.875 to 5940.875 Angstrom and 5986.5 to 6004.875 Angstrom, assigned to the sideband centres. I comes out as 0.04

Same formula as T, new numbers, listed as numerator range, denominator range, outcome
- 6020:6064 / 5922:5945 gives 1.43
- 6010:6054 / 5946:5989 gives 1.28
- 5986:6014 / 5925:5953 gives 1.19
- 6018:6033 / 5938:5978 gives 1.29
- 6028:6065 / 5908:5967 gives 1.47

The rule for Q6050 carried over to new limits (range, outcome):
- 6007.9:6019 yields 9.88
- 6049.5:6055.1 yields 11.3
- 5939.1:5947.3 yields 8.62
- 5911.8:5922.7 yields 7.15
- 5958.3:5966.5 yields 8.22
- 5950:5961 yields 8.08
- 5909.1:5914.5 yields 6.67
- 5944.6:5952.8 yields 8.31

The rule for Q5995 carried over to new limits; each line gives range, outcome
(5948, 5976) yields 8.25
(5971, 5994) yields 9.01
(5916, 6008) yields 8.48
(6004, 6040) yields 10.2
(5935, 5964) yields 8.31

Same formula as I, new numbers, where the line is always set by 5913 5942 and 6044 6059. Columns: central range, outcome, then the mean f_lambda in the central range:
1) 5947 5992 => 0.04 mag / 8.57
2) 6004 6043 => 0.03 mag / 10.2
